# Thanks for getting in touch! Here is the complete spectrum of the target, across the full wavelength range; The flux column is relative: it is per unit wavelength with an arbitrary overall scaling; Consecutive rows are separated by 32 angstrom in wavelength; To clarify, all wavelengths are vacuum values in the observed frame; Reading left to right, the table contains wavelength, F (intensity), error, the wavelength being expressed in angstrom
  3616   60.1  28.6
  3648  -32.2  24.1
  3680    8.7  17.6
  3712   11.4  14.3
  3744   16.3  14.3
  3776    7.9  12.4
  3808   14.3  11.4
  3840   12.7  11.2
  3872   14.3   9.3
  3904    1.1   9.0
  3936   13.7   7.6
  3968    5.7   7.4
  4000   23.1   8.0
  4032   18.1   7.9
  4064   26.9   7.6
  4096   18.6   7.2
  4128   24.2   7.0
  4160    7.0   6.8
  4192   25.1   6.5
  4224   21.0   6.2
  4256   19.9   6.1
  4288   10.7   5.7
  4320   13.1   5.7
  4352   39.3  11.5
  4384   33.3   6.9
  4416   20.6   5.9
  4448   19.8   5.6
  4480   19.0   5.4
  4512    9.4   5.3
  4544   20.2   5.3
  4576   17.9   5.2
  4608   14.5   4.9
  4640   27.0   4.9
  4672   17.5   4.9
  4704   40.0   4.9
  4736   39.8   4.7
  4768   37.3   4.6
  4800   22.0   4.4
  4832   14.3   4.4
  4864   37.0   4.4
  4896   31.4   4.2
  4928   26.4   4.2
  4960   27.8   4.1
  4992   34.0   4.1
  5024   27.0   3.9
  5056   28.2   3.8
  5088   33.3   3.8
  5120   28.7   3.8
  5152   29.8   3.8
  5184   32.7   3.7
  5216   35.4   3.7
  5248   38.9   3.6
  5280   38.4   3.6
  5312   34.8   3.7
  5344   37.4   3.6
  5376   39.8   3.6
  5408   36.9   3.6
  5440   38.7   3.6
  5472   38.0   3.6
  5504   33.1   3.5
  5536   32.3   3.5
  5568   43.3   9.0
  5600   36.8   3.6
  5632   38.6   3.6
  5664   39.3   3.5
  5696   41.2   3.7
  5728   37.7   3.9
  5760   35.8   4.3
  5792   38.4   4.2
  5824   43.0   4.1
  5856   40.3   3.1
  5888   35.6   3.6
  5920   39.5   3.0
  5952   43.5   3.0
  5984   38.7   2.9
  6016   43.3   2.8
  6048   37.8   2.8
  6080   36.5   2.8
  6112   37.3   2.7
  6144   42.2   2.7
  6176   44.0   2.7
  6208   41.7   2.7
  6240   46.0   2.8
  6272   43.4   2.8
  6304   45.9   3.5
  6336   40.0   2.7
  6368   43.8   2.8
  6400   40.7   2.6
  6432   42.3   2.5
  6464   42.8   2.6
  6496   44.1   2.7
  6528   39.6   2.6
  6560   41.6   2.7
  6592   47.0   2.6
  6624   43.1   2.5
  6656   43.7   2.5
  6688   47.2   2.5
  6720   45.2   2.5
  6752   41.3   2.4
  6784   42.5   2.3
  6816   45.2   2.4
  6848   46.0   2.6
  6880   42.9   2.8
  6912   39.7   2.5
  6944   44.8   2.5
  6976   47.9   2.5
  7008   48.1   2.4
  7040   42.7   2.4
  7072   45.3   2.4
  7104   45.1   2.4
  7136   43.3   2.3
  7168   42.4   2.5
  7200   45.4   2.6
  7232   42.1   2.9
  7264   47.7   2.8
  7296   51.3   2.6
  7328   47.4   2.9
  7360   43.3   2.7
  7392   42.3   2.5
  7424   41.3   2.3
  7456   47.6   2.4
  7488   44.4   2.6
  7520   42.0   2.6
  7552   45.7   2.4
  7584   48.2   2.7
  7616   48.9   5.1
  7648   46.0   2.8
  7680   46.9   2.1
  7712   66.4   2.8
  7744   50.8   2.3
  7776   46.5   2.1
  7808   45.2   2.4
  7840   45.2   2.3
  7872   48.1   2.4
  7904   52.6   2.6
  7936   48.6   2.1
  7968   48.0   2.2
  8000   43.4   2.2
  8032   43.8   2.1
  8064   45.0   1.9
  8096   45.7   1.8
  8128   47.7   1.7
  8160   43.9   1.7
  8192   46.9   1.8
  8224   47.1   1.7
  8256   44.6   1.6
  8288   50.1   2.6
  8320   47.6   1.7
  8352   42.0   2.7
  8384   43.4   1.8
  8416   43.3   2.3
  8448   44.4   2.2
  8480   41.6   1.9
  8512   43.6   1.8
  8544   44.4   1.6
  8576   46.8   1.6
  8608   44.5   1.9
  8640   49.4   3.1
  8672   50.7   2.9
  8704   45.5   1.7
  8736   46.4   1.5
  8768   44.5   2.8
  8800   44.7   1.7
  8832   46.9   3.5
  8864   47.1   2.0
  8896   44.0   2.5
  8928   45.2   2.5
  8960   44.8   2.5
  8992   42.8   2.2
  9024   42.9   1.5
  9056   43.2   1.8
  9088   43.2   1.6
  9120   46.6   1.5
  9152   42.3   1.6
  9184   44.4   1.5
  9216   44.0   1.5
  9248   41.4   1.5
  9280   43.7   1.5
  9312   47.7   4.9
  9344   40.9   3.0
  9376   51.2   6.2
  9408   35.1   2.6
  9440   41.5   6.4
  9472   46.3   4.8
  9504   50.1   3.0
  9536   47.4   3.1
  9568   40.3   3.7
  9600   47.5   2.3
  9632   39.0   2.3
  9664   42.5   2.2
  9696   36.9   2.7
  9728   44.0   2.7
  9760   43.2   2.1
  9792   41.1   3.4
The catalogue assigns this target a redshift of 0.174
